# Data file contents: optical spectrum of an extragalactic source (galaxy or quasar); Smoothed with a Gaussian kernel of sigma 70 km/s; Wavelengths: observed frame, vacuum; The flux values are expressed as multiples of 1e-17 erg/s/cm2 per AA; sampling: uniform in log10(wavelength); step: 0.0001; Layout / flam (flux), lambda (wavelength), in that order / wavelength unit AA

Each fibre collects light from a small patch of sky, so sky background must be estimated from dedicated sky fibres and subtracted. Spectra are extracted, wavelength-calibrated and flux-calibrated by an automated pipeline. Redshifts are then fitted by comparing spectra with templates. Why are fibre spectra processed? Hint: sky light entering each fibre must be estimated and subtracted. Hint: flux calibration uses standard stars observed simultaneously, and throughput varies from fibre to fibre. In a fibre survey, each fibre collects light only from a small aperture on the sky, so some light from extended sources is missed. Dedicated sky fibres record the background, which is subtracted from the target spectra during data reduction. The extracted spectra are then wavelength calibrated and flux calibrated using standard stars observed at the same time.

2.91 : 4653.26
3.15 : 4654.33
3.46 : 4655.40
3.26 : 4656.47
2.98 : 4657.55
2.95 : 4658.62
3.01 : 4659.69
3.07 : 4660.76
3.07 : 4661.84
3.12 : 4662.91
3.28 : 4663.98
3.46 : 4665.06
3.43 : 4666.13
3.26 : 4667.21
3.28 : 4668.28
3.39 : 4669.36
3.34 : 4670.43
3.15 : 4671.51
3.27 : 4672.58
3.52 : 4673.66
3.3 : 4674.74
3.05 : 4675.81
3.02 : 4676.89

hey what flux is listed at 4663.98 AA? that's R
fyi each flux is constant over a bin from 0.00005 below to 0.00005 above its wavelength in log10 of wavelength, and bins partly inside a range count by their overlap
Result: 3.28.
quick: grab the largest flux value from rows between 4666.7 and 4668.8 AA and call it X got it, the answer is 3.28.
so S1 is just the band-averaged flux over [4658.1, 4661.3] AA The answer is 3.01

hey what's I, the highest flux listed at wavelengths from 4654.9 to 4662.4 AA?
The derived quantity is 3.46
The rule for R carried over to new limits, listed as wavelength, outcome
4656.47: 3.26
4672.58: 3.27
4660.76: 3.07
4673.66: 3.52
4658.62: 2.95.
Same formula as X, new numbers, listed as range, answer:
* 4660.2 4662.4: 3.07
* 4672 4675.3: 3.52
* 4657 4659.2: 2.98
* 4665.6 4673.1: 3.43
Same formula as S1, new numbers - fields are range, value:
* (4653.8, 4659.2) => 3.16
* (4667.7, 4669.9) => 3.34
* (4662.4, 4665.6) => 3.29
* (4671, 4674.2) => 3.31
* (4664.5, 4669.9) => 3.36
